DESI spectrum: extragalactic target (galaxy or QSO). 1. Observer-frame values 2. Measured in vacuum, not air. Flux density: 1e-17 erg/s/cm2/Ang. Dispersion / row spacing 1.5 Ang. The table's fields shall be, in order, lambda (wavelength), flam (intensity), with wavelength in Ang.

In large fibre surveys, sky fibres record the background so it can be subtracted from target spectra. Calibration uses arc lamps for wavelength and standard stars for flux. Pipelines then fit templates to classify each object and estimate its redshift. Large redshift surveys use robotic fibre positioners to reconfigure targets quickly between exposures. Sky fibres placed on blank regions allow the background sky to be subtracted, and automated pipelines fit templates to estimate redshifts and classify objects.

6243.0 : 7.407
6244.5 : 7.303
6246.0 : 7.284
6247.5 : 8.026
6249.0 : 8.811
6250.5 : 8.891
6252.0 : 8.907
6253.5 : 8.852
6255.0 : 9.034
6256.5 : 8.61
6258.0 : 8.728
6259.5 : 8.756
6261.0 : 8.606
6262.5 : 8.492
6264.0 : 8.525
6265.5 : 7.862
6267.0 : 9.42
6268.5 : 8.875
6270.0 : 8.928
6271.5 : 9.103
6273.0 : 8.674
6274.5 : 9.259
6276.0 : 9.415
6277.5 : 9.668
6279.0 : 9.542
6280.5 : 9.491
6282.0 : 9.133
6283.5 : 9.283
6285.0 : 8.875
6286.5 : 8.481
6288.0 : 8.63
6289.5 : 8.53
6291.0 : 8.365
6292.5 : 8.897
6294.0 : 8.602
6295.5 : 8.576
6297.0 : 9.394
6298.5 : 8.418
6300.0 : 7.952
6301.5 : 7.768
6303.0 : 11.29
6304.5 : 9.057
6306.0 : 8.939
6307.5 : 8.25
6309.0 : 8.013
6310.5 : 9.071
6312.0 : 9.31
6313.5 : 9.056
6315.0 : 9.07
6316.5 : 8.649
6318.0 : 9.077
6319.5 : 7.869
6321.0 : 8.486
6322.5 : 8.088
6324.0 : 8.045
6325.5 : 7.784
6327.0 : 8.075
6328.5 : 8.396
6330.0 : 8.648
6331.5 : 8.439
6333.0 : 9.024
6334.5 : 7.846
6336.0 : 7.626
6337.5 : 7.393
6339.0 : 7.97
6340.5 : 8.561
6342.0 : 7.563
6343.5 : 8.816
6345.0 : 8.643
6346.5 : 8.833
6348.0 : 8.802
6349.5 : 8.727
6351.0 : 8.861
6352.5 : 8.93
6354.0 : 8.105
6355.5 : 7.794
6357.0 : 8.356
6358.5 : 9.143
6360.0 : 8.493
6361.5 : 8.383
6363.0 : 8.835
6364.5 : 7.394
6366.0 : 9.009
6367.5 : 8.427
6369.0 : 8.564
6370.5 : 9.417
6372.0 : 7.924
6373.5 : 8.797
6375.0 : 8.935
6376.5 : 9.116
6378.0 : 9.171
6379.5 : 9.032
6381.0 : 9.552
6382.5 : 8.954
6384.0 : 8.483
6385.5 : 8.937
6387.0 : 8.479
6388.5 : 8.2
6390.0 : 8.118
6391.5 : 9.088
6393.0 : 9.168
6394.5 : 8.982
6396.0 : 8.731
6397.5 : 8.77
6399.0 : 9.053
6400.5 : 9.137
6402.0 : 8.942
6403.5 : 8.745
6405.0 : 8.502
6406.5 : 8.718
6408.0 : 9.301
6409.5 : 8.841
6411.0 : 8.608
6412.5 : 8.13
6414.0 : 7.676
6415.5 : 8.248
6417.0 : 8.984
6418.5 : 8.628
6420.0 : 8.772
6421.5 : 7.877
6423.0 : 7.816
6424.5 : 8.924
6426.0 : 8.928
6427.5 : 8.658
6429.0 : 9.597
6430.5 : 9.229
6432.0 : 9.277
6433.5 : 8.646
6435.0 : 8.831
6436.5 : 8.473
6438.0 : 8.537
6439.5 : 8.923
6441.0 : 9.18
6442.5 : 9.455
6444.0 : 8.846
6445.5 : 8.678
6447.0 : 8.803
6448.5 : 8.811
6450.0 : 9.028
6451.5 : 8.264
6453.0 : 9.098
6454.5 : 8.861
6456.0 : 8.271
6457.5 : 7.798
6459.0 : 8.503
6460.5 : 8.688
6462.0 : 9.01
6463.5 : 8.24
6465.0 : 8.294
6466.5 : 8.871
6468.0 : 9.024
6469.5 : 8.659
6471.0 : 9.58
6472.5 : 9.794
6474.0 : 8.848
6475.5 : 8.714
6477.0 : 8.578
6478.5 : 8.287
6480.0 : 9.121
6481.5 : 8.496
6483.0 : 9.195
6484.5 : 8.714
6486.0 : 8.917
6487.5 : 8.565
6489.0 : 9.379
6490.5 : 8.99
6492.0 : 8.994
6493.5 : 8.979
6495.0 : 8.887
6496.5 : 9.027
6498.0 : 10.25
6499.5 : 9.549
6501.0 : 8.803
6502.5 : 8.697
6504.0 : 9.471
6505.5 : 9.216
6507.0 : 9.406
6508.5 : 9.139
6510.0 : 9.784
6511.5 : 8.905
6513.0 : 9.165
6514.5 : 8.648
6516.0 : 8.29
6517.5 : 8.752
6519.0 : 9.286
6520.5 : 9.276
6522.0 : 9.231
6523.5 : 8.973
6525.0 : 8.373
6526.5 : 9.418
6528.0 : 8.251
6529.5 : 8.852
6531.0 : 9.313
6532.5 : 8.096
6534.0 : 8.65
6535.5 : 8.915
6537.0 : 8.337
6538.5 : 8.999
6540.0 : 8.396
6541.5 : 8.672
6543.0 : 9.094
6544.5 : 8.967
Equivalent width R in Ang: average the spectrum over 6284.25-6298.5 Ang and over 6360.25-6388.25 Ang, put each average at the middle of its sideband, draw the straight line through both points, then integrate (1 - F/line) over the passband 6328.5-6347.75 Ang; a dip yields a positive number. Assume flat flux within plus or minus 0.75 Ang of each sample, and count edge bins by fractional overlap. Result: 0.9 Ang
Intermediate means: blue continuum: 8.69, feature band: 8.3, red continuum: 8.73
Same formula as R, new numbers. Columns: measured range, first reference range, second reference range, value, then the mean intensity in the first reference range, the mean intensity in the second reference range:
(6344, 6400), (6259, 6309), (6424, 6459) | 0.8 Ang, 8.87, 8.82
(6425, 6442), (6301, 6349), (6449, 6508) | -0.3 Ang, 8.52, 8.9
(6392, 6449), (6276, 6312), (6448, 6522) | 0.9 Ang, 8.9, 8.92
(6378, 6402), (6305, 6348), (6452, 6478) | -0.8 Ang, 8.42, 8.75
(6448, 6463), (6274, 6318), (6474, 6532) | 0.6 Ang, 8.93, 8.99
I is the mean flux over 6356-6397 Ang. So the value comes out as 8.72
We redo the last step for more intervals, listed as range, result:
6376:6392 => 8.82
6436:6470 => 8.71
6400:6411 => 8.86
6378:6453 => 8.77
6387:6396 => 8.69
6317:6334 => 8.35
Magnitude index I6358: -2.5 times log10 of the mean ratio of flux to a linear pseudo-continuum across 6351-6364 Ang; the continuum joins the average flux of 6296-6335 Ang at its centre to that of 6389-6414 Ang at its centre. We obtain 0.02 mag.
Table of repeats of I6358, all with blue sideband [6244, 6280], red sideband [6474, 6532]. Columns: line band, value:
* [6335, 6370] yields 0.05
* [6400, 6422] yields 0.04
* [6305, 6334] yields 0.03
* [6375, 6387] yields -0.02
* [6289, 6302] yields 0.03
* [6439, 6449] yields 0.00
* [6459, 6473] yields 0.01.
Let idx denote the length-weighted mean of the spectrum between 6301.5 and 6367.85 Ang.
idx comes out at 8.52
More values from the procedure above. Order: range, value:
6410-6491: 8.75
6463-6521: 9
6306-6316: 8.8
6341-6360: 8.55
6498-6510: 9.29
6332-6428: 8.6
